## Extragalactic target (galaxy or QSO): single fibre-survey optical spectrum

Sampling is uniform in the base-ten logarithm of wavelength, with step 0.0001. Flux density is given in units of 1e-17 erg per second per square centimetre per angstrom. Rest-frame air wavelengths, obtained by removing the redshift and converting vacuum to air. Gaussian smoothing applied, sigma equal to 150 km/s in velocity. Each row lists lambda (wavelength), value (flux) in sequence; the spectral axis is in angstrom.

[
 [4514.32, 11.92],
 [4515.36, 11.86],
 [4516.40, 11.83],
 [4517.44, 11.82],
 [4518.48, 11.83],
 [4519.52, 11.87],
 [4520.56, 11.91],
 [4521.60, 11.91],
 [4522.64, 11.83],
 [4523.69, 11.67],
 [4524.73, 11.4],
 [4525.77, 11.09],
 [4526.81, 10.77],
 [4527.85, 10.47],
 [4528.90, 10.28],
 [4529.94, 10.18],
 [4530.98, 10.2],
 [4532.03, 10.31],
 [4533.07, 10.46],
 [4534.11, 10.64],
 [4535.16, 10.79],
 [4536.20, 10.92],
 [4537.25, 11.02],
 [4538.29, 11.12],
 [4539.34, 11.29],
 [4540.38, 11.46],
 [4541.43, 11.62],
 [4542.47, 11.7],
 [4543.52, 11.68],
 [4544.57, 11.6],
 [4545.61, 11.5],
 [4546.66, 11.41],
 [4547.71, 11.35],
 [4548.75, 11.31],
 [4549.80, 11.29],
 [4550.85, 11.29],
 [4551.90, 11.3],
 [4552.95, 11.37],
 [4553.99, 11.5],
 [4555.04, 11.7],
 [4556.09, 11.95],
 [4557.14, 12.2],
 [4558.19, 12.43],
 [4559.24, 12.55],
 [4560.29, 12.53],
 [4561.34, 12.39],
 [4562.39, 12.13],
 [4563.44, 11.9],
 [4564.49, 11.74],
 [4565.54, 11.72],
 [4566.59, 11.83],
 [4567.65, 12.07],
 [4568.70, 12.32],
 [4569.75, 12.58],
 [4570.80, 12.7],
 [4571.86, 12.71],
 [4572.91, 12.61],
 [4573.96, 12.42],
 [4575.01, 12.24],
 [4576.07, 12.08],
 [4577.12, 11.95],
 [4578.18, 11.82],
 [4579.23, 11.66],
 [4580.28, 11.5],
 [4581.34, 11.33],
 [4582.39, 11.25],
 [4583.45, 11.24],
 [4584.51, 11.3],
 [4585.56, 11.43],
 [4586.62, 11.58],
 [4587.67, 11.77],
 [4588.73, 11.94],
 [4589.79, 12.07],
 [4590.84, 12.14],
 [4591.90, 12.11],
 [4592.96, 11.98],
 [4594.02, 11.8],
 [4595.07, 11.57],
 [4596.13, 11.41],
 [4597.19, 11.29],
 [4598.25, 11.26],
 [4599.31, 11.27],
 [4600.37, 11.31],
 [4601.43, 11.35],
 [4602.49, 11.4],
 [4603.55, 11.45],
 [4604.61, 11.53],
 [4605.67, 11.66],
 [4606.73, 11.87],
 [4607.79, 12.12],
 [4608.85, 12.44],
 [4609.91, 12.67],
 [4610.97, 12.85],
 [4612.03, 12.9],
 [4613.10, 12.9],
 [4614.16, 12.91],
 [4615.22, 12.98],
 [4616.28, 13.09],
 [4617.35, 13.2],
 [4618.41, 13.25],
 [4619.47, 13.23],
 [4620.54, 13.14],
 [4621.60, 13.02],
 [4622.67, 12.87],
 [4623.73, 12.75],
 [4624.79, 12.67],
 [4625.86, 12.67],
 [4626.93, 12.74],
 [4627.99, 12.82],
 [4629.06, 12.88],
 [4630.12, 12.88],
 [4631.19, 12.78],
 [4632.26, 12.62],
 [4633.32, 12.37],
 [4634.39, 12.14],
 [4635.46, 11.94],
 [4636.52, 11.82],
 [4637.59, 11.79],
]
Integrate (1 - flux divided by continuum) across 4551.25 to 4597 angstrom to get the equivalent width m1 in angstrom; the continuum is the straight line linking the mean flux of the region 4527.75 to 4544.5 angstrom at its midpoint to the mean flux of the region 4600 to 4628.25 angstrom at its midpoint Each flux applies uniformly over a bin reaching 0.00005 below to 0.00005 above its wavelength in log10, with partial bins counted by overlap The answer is -0.9 angstrom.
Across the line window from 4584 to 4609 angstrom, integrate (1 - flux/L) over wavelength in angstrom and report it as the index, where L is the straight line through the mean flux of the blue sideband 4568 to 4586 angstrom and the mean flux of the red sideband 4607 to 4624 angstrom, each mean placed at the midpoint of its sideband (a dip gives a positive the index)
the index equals 1.54 angstrom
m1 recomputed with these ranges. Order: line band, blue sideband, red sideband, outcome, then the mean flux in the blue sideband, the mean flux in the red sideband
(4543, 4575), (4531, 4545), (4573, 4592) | -1.48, 11.1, 11.8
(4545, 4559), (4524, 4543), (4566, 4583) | -0.23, 10.9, 12.1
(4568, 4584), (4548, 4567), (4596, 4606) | -0.52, 11.8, 11.4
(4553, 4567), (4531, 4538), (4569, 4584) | -0.66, 10.7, 12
